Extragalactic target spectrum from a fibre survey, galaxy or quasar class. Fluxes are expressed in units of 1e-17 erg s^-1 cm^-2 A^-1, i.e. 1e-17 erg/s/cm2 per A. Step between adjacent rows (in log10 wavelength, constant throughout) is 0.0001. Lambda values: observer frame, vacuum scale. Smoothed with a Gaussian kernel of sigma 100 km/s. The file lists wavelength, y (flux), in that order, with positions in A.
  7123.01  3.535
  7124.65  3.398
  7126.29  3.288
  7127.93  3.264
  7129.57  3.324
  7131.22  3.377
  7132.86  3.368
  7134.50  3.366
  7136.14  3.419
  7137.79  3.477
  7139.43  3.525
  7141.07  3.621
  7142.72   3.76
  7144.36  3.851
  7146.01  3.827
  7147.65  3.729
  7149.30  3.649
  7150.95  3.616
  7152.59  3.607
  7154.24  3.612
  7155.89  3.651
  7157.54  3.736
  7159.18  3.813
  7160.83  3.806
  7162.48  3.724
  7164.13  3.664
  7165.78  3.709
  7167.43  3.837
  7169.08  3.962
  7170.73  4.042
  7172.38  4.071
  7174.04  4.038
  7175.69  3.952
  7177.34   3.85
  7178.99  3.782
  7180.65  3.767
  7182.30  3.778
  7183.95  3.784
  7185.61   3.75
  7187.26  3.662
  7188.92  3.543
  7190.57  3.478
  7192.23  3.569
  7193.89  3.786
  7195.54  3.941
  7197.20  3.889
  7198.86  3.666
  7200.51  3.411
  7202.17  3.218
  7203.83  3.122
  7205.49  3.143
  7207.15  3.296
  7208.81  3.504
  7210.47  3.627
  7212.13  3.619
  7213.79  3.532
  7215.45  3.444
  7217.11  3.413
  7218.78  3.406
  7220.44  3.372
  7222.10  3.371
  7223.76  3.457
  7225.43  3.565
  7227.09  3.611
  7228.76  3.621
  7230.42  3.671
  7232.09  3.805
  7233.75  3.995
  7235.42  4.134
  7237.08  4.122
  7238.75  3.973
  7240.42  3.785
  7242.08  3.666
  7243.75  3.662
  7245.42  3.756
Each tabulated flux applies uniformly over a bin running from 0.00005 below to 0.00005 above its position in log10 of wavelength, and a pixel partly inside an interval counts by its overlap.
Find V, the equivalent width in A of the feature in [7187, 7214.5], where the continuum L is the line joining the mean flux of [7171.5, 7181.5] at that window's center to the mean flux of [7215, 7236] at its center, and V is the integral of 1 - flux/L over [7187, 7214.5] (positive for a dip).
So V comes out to 1.7 A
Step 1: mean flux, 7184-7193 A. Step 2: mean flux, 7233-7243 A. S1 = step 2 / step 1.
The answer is 1.09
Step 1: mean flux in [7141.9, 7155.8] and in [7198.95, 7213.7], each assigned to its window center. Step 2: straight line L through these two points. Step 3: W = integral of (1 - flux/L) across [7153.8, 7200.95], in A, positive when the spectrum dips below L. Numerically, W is -3.0 A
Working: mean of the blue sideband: 3.7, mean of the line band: 3.77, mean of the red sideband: 3.39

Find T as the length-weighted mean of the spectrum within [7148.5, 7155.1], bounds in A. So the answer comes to 3.62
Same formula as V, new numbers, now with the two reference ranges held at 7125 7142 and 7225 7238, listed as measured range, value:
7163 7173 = -0.9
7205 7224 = 1.6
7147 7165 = -1.0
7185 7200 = -0.1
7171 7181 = -0.9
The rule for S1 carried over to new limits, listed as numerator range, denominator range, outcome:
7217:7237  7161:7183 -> 0.94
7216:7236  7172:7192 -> 0.96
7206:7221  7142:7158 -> 0.94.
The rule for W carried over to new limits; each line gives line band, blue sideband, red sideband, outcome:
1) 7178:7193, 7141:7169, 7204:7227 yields -0.4 A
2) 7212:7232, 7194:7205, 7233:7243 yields 1.4 A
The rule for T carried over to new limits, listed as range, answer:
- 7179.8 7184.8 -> 3.77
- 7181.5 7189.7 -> 3.7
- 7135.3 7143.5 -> 3.56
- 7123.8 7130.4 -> 3.32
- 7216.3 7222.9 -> 3.39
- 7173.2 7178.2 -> 3.94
